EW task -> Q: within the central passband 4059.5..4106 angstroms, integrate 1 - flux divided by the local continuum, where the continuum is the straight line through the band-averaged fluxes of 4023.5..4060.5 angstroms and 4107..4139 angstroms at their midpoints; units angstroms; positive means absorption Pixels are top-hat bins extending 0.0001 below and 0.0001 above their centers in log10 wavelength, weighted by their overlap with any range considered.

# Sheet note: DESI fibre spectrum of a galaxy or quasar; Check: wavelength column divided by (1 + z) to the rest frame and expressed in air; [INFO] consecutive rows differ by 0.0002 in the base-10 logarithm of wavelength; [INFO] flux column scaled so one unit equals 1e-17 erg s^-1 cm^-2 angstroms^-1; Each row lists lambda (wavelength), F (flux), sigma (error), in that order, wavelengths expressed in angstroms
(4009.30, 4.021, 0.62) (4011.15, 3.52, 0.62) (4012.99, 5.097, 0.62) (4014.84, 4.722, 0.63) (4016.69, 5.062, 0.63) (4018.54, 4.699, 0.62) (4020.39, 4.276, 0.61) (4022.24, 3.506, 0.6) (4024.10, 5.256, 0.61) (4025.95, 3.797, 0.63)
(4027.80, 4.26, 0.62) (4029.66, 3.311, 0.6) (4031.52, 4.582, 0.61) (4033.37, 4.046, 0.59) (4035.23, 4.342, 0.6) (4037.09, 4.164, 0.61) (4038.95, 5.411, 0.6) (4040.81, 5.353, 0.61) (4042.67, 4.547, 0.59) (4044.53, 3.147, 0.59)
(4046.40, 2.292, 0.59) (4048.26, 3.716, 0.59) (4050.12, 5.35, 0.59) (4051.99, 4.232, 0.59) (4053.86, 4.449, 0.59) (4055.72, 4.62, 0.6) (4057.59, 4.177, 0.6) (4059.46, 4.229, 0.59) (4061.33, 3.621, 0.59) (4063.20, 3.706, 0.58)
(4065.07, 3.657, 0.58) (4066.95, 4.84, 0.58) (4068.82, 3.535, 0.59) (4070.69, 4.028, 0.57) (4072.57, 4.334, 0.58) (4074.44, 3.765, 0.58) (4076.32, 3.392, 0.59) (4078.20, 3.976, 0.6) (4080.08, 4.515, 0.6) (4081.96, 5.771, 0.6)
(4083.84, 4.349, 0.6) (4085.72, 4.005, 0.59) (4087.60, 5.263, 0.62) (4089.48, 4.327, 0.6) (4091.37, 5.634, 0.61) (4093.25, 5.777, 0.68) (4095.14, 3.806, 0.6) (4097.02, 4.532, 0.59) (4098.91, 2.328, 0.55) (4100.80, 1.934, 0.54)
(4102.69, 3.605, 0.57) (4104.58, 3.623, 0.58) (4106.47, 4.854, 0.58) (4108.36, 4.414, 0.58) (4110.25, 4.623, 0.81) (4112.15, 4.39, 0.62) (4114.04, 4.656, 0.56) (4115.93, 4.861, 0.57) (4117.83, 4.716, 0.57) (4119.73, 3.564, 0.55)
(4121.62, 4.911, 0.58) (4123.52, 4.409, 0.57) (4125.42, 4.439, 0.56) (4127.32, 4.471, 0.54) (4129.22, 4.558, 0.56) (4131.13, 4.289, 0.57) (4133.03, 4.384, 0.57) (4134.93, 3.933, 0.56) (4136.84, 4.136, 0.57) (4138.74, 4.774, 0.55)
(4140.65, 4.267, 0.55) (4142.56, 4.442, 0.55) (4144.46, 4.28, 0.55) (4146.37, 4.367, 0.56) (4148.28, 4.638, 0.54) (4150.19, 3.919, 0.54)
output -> 2.6 angstroms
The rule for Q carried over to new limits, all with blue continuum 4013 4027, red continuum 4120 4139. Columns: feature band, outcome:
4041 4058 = 1.39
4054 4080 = 2.55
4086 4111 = 1.27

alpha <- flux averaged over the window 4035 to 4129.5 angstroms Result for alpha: 4.26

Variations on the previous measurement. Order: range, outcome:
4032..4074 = 4.17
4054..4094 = 4.35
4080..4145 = 4.37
